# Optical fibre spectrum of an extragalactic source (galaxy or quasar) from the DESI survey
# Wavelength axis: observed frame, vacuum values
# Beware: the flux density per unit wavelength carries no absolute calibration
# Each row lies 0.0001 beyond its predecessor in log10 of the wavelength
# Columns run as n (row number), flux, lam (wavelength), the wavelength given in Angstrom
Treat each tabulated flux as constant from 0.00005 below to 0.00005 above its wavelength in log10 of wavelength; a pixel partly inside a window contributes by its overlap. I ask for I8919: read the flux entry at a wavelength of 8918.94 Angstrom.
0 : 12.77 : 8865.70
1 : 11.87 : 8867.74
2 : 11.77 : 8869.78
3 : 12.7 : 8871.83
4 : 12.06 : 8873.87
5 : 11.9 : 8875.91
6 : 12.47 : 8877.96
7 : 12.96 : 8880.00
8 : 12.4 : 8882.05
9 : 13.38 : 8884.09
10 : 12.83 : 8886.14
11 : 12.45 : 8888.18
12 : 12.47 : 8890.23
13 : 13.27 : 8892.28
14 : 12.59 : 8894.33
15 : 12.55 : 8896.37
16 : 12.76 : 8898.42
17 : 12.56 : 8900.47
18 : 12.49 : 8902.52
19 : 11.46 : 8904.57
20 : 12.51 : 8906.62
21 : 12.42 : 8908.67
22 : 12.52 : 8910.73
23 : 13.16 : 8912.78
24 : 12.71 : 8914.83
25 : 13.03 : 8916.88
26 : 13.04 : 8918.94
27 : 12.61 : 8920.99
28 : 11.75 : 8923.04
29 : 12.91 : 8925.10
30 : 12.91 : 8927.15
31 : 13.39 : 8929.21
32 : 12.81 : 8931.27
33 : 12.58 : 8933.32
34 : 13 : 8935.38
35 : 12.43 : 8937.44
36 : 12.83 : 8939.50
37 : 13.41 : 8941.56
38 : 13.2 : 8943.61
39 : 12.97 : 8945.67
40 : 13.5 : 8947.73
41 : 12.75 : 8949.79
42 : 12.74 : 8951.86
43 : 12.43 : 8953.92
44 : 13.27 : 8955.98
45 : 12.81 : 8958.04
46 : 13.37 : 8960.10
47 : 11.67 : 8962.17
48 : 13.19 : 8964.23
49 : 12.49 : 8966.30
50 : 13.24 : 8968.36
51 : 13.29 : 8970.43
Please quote 13.04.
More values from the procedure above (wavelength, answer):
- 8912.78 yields 13.16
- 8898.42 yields 12.76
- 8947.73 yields 13.5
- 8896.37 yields 12.55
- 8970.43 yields 13.29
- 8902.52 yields 12.49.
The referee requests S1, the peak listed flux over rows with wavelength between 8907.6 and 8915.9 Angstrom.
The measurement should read 13.16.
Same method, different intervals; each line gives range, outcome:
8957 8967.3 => 13.37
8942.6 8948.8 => 13.5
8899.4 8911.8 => 12.56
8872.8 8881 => 12.96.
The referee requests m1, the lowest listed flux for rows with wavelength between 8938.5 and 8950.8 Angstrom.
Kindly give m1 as 12.75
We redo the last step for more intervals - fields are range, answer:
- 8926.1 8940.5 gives 12.43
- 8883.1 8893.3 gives 12.45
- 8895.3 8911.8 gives 11.46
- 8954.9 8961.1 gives 12.81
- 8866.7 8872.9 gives 11.77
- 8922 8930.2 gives 11.75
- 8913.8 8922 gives 12.61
